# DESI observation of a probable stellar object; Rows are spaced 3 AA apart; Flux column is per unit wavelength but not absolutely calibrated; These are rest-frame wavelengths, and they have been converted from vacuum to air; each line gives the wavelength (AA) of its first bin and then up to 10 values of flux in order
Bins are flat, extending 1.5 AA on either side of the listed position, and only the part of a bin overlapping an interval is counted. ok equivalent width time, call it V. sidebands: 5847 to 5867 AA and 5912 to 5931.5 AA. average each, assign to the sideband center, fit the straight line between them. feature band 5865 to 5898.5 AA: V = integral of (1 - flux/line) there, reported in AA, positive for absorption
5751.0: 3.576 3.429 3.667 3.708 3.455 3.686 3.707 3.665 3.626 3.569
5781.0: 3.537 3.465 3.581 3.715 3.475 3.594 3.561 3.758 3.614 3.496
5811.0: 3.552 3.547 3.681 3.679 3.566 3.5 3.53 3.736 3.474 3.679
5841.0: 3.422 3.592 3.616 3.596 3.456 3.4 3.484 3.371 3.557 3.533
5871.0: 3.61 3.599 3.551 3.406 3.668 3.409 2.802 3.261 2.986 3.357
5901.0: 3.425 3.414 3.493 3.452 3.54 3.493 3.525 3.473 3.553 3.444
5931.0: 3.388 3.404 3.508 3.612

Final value 1.0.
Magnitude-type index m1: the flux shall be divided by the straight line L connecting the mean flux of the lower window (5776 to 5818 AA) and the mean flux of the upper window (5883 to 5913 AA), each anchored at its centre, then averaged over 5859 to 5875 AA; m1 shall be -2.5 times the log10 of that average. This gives -0.04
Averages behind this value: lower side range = 3.58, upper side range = 3.32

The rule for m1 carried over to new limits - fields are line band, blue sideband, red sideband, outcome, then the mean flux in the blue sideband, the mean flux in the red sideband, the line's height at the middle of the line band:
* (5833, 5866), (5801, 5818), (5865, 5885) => 0.018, 3.6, 3.56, 3.57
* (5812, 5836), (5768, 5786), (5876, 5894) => -0.034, 3.59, 3.33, 3.48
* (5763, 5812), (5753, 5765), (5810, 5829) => -0.005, 3.58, 3.58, 3.58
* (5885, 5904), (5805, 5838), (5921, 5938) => 0.091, 3.58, 3.46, 3.5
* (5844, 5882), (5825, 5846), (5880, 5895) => -0.036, 3.56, 3.27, 3.41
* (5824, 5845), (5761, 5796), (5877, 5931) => -0.017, 3.59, 3.4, 3.51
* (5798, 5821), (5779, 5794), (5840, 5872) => -0.021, 3.56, 3.51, 3.54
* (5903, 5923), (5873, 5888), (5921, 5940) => -0.001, 3.5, 3.47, 3.48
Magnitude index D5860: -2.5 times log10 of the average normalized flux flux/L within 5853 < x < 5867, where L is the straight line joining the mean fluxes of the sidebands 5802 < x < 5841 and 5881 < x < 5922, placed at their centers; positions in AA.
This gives 0.01 mag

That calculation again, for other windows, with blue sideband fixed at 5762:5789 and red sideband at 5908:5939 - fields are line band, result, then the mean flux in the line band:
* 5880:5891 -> 0.065 mag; 3.31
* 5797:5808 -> -0.015 mag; 3.62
